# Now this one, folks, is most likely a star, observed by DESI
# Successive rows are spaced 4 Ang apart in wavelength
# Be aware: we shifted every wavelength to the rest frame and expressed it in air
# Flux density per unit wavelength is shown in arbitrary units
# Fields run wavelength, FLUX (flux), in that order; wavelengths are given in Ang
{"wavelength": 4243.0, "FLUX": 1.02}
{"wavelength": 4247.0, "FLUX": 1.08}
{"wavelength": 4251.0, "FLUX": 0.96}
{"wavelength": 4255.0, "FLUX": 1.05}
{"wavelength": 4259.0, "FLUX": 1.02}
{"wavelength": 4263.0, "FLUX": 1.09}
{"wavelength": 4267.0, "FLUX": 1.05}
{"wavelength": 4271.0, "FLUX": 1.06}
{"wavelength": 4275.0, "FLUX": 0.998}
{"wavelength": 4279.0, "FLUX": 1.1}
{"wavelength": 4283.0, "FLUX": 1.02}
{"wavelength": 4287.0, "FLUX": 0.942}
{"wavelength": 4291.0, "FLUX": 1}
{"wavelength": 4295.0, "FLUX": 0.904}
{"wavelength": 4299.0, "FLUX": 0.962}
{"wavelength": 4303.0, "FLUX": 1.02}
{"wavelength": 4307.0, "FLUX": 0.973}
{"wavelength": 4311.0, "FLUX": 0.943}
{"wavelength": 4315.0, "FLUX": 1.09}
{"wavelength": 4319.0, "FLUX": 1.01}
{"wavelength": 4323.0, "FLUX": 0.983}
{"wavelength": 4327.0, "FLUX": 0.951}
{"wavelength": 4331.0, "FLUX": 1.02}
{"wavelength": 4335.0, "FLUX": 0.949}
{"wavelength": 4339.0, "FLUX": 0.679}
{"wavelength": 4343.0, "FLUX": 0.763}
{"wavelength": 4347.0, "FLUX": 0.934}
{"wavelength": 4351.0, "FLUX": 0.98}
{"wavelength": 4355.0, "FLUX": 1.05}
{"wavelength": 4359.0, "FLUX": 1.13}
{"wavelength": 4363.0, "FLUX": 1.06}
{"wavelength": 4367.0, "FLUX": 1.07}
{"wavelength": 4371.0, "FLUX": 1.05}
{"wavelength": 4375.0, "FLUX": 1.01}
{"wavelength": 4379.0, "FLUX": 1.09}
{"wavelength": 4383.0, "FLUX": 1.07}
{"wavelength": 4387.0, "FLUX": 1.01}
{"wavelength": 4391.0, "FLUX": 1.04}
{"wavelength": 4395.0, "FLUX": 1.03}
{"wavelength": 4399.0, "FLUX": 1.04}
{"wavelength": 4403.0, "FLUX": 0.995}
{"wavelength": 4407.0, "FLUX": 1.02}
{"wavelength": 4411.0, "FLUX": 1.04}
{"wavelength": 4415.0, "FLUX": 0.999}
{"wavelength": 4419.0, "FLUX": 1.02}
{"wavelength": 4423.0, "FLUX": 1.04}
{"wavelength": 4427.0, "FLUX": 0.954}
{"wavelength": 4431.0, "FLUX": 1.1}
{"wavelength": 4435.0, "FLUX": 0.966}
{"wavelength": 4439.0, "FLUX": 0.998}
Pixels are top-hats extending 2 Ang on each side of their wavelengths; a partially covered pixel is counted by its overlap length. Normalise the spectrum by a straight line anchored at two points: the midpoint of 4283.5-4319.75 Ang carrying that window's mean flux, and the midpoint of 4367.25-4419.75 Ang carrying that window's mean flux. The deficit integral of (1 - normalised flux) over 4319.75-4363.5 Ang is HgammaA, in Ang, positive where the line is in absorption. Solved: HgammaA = 2.30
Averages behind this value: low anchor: 0.983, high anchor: 1.03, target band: 0.952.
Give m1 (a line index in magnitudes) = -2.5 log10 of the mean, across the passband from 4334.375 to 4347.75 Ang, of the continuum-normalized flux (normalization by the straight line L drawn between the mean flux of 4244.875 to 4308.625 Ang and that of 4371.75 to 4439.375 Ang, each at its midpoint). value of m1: 0.251 mag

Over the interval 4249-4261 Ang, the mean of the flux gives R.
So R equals 1.01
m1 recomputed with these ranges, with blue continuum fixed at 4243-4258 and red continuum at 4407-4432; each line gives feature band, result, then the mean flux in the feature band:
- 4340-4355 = 0.14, 0.899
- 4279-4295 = 0.04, 0.991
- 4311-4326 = 0.02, 1.01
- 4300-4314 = 0.04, 0.985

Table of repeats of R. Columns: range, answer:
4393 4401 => 1.04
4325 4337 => 0.973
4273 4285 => 1.04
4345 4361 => 1.02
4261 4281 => 1.06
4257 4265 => 1.06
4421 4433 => 1.03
